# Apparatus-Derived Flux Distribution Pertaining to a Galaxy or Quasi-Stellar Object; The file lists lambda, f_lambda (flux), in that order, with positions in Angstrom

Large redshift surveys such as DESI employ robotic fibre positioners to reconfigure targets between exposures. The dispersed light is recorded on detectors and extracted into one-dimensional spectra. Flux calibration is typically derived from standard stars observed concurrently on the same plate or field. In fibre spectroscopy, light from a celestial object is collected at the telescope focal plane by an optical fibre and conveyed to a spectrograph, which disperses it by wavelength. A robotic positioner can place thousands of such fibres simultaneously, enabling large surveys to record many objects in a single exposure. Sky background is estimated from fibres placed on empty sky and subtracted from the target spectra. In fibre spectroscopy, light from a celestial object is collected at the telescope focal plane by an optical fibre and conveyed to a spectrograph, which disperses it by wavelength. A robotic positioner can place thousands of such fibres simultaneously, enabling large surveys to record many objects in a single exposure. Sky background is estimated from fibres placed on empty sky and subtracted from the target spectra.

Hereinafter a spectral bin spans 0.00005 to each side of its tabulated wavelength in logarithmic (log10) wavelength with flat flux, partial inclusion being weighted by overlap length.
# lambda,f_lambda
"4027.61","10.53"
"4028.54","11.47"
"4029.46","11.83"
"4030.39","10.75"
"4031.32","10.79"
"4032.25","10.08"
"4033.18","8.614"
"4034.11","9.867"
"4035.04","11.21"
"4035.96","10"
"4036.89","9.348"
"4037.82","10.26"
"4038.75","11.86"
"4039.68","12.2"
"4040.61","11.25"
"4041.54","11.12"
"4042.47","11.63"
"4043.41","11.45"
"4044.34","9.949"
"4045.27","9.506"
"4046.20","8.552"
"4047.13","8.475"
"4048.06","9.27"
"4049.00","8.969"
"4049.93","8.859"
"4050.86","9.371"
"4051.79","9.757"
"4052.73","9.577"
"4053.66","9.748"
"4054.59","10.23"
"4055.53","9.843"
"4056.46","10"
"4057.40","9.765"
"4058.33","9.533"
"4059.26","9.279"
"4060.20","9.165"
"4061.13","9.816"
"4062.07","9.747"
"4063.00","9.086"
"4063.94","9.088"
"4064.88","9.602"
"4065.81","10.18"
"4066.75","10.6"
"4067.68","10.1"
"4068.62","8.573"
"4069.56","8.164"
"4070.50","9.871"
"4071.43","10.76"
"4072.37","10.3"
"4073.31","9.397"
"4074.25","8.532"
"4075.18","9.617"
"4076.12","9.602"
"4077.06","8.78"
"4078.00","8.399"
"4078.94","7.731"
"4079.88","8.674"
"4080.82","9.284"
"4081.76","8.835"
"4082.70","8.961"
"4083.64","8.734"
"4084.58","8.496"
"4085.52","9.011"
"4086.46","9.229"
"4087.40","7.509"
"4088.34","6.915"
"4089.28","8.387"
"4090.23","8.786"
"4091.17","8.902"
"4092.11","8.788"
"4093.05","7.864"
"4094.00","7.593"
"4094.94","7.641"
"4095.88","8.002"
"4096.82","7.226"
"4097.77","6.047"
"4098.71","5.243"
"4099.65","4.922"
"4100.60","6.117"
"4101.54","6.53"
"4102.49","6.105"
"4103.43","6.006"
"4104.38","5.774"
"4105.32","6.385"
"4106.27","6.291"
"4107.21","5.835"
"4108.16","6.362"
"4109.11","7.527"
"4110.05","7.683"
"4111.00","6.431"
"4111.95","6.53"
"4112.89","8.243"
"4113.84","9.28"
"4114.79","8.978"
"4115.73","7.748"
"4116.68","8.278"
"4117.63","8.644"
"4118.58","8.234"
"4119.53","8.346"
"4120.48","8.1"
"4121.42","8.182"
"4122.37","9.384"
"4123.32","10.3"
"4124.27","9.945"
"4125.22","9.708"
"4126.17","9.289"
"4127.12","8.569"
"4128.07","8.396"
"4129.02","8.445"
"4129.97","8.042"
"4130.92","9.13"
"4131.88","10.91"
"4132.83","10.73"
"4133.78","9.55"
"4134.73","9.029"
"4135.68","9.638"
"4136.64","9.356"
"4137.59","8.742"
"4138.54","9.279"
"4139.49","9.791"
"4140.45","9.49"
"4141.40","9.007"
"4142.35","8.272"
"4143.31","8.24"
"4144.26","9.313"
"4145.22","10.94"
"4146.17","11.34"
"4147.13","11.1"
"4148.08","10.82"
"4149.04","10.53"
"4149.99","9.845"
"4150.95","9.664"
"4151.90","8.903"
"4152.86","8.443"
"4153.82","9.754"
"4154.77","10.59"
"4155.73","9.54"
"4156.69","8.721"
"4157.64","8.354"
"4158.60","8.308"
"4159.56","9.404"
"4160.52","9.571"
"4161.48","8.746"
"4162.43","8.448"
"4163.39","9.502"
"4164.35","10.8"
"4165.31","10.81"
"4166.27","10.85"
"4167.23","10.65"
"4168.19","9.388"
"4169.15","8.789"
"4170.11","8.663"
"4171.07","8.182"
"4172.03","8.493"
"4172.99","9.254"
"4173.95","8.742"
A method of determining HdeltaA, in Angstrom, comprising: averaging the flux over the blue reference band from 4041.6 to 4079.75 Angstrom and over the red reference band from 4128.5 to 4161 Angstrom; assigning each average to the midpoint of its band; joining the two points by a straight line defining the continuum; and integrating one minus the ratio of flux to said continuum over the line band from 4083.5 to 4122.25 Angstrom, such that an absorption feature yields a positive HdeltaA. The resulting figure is 8.2 Angstrom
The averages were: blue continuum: 9.53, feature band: 7.49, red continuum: 9.49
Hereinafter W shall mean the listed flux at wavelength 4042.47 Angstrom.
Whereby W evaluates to 11.63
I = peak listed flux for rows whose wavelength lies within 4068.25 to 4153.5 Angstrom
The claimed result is 11.34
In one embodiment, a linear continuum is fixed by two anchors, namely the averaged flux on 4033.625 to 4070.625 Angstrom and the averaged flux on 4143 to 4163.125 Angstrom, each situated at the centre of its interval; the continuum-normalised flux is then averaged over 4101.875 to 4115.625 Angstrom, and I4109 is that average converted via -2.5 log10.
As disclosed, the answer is 0.357 mag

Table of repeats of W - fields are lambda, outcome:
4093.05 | 7.864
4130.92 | 9.13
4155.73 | 9.54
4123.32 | 10.3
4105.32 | 6.385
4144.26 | 9.313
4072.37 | 10.3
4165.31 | 10.81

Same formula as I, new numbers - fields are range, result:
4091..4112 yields 8.902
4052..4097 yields 10.76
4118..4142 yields 10.91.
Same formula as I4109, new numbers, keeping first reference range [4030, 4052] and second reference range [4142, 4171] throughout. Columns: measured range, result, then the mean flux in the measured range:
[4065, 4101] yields 0.173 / 8.48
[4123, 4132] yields 0.063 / 9.18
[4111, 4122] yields 0.195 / 8.17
